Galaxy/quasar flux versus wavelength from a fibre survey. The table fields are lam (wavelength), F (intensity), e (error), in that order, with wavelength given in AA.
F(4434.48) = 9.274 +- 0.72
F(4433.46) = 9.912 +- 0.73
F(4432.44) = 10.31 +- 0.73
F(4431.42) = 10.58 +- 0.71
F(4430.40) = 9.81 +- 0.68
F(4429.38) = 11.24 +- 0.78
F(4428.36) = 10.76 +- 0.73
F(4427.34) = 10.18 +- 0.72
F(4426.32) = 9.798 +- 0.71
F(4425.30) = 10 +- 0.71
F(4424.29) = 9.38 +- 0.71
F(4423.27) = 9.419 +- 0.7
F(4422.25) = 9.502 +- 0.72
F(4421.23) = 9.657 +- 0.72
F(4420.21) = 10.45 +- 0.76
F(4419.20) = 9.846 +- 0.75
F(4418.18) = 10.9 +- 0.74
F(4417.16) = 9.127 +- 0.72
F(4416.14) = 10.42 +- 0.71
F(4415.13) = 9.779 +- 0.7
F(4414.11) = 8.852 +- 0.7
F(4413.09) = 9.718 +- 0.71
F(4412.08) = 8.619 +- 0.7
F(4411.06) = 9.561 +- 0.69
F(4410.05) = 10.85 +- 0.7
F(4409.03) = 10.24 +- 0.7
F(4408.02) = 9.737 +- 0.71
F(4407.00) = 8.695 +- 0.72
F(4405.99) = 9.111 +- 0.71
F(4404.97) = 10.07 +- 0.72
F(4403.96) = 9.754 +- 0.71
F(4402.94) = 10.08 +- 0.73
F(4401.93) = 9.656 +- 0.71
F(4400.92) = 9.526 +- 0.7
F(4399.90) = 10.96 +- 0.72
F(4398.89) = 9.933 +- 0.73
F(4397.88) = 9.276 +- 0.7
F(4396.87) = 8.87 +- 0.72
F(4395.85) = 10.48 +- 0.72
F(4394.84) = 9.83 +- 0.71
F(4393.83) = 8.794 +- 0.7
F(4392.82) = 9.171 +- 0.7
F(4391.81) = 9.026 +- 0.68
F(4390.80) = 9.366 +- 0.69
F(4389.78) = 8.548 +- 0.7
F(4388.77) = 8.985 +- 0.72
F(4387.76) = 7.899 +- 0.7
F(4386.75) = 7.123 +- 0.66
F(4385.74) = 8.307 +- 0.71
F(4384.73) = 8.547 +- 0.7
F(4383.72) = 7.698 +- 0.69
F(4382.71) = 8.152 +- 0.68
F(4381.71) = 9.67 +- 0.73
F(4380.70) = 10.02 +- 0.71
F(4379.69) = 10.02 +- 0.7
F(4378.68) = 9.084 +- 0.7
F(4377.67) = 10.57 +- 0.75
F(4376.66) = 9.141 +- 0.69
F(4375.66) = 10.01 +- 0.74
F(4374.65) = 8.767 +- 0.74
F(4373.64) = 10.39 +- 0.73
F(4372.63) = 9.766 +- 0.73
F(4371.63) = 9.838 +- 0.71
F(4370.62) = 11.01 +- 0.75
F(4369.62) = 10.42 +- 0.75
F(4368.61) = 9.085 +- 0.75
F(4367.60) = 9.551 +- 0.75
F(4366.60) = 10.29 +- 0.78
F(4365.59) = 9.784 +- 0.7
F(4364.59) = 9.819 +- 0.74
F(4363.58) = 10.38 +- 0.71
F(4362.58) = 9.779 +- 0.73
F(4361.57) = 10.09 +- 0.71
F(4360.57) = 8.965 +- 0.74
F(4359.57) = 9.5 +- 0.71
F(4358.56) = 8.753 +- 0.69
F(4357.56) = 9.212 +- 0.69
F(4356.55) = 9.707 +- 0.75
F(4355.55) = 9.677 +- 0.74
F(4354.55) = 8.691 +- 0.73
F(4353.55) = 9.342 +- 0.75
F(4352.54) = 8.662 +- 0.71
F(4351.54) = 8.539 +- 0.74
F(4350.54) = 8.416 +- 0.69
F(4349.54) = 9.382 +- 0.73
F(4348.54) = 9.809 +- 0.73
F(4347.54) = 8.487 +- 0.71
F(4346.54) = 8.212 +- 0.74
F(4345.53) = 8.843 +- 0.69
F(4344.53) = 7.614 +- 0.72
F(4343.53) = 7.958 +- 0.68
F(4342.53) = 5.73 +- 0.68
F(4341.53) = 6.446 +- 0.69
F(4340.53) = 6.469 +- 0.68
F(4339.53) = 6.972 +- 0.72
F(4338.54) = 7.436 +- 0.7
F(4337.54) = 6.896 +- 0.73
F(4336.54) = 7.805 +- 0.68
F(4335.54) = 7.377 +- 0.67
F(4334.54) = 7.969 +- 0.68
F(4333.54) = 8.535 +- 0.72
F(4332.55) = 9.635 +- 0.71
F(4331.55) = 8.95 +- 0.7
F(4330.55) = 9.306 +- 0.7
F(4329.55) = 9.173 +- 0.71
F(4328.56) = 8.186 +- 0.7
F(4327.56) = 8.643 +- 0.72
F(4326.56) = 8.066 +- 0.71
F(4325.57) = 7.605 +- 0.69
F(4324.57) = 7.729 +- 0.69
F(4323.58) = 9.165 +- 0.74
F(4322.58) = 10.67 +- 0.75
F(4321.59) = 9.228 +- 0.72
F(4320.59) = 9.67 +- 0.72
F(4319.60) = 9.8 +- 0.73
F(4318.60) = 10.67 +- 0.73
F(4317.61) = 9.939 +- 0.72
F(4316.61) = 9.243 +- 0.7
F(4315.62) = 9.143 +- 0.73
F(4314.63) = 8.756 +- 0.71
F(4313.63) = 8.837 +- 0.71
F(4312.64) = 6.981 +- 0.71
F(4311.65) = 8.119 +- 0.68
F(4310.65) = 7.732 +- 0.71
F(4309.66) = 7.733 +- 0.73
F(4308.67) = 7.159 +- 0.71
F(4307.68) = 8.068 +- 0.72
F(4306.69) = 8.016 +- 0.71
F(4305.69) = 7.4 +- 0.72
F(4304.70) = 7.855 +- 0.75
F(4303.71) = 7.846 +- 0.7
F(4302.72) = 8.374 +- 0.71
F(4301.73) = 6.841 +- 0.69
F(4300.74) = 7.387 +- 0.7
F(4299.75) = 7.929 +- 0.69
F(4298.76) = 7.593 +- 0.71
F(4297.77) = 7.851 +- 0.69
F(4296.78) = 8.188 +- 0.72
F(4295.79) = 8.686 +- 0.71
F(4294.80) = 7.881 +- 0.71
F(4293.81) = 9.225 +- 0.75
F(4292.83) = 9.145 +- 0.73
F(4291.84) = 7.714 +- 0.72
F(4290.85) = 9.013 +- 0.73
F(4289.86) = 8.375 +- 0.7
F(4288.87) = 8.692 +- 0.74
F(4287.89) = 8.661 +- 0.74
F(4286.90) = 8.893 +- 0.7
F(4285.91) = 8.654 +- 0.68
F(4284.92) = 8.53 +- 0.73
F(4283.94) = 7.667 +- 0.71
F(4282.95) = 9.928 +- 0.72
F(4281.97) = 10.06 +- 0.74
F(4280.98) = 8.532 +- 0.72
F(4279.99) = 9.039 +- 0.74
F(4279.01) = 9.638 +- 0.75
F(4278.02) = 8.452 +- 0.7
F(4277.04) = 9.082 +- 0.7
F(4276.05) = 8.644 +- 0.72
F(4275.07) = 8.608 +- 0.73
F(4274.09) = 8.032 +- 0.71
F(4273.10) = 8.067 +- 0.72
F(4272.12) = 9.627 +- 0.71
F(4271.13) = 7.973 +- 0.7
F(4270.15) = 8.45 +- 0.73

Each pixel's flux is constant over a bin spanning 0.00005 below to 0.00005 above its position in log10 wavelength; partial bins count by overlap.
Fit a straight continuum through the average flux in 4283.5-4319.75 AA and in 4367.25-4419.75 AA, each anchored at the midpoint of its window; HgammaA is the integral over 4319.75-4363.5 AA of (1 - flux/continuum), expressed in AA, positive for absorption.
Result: 1.28 AA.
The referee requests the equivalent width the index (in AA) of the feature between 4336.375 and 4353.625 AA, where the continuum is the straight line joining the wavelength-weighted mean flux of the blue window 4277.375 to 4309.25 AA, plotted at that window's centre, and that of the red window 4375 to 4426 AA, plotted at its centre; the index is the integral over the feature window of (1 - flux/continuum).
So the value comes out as 1.9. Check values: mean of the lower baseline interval 8.35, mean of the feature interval 7.91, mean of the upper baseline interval 9.45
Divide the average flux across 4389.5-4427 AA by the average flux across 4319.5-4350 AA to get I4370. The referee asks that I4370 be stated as 1.16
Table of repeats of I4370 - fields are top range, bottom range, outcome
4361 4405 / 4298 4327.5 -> 1.13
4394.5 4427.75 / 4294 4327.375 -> 1.17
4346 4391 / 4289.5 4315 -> 1.16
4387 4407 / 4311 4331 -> 1.05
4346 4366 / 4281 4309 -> 1.12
